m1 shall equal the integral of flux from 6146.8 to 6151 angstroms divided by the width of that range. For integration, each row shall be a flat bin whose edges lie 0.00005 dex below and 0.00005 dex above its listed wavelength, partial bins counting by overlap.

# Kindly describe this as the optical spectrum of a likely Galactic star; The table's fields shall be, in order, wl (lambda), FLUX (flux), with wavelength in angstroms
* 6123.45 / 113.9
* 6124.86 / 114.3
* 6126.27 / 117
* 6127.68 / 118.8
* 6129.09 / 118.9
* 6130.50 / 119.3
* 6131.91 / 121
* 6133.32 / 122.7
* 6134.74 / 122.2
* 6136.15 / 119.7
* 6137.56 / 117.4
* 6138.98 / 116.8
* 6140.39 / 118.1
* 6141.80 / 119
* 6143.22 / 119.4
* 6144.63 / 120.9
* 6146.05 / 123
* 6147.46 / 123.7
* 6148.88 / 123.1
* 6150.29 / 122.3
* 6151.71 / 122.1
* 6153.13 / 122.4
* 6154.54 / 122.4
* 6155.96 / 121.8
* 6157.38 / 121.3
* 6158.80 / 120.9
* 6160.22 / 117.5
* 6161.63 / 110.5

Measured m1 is 123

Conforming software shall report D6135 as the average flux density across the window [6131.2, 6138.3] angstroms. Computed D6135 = 121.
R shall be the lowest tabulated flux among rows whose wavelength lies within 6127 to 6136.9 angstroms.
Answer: 118.8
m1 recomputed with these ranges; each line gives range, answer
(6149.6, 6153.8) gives 122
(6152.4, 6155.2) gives 123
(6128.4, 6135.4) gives 121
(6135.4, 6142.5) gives 118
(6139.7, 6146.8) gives 120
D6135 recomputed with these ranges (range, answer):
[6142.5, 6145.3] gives 120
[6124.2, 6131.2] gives 118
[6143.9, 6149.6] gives 123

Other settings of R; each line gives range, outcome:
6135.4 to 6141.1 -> 116.8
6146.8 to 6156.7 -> 121.8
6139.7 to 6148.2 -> 118.1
